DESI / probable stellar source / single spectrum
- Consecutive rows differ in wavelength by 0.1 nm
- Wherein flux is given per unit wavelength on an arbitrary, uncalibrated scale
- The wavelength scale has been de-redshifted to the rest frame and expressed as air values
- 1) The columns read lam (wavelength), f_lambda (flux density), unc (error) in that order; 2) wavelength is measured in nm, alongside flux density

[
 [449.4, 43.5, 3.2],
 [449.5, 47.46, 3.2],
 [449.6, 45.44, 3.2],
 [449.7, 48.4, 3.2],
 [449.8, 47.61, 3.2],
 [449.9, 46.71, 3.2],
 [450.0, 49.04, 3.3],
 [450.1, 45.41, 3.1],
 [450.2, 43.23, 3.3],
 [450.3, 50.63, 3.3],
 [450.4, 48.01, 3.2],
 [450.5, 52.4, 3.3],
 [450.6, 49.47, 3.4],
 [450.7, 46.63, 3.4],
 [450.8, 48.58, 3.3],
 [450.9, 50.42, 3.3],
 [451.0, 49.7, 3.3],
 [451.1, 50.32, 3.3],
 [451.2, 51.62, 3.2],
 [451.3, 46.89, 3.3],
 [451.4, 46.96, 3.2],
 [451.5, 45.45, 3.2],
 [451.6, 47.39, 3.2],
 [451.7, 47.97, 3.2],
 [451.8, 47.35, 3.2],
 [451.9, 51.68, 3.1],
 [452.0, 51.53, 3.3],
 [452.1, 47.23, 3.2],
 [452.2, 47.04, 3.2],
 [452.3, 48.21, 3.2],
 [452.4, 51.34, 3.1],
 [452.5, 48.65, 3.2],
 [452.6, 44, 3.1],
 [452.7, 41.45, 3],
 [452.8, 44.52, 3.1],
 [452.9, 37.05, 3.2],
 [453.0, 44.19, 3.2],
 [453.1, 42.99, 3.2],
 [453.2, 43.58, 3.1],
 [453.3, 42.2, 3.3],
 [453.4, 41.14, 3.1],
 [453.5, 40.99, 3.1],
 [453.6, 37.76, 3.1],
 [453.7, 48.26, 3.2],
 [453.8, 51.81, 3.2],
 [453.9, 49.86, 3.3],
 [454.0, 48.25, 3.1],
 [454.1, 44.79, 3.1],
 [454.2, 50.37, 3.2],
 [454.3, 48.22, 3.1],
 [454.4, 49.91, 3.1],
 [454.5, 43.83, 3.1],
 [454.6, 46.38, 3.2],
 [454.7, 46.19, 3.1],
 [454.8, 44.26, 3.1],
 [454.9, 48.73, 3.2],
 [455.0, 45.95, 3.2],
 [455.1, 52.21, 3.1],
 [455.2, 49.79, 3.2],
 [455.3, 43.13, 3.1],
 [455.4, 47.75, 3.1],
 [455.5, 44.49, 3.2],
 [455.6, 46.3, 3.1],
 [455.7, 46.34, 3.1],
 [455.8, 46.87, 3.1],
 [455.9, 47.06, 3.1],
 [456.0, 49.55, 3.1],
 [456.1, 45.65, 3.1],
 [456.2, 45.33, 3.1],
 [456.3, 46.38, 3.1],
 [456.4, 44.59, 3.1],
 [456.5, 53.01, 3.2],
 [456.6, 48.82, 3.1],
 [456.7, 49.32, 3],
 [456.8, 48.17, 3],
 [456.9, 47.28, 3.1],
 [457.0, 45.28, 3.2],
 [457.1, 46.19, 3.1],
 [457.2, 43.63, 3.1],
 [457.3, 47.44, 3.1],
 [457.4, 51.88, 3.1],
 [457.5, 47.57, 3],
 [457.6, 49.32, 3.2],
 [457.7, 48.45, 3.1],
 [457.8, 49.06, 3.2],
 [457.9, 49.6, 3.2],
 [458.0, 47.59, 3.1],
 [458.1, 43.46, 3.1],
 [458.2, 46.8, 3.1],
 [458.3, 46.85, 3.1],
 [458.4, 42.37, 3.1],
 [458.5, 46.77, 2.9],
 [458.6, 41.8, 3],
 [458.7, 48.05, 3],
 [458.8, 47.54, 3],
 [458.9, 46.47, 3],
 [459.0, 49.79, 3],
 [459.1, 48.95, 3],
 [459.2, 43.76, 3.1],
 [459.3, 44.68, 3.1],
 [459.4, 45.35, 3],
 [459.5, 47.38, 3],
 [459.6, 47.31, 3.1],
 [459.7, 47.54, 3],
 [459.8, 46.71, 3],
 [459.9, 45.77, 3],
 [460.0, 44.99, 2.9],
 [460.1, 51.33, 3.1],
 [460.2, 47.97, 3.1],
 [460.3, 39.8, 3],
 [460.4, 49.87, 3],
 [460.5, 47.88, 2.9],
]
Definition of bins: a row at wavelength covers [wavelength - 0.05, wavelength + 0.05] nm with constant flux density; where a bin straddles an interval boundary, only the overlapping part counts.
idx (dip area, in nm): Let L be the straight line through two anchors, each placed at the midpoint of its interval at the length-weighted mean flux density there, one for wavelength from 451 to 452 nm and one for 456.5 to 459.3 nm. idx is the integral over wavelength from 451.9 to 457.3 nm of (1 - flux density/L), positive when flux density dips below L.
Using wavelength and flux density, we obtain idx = 0.17 nm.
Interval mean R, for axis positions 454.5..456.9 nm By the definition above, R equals 47.2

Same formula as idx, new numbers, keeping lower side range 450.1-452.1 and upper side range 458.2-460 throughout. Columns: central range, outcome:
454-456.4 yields 0.03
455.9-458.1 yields -0.04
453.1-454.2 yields 0.07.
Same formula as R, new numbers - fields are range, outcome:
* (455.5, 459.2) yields 47.1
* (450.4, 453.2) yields 47.4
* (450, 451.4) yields 48.7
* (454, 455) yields 47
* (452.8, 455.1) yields 45.4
